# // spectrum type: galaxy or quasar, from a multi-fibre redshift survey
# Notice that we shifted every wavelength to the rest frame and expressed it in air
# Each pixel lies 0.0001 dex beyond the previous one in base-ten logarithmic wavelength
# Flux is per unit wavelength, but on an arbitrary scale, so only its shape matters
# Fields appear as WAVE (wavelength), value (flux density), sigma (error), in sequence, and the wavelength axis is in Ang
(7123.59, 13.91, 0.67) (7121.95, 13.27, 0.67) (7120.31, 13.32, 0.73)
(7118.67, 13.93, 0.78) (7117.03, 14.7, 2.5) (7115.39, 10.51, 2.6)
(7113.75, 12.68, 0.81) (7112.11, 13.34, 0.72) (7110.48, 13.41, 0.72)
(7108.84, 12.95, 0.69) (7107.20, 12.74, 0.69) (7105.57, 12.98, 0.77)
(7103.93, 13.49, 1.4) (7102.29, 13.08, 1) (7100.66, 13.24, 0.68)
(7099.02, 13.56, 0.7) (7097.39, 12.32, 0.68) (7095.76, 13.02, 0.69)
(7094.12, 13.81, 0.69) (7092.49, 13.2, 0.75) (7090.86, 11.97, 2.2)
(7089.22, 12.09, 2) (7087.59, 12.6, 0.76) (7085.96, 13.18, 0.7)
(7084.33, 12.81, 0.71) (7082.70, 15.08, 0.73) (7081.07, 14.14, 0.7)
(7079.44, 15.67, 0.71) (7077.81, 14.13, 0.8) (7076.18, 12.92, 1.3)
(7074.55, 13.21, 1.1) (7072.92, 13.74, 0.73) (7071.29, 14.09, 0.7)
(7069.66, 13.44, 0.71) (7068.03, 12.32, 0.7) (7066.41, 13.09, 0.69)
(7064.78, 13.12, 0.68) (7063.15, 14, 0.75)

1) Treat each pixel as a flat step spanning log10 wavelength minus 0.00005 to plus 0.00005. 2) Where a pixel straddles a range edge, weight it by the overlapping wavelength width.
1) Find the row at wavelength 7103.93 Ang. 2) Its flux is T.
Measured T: 13.49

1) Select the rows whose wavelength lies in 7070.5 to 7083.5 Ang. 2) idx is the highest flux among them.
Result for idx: 15.67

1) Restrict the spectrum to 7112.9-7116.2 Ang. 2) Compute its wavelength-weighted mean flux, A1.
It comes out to 11.6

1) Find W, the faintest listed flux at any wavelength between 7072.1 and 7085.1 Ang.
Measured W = 12.81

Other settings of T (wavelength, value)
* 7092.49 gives 13.2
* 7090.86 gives 11.97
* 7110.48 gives 13.41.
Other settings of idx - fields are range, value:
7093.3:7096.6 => 13.81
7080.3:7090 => 15.08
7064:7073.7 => 14.09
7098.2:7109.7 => 13.56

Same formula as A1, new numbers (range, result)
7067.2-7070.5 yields 12.9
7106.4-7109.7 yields 12.8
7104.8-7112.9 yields 13.1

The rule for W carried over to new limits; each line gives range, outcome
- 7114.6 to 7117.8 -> 10.51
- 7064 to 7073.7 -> 12.32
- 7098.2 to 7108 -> 12.74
